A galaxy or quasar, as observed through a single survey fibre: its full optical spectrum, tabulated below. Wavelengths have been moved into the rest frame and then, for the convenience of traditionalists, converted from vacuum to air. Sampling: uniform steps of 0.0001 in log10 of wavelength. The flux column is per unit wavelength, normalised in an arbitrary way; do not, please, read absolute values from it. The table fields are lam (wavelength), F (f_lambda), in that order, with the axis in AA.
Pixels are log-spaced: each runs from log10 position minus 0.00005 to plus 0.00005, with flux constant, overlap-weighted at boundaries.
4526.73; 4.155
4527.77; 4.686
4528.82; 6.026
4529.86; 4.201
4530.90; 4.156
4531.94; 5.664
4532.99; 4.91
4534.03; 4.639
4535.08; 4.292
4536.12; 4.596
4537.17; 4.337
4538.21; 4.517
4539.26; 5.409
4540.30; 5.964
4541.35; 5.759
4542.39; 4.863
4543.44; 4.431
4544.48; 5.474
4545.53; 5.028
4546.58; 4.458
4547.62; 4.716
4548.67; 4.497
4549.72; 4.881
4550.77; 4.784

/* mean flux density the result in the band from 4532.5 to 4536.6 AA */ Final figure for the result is 4.61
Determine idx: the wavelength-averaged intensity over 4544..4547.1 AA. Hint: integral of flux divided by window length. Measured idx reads 4.97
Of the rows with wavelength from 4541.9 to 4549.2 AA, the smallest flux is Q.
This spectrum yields 4.431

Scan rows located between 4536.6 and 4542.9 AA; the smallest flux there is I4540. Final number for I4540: 4.337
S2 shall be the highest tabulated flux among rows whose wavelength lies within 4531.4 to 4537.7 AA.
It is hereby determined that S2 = 5.664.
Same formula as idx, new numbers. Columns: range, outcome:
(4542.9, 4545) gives 4.96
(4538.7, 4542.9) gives 5.5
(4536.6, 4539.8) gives 4.76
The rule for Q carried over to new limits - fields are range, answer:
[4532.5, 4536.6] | 4.292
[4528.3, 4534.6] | 4.156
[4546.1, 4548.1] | 4.458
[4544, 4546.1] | 5.028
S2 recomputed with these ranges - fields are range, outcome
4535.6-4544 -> 5.964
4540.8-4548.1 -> 5.759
